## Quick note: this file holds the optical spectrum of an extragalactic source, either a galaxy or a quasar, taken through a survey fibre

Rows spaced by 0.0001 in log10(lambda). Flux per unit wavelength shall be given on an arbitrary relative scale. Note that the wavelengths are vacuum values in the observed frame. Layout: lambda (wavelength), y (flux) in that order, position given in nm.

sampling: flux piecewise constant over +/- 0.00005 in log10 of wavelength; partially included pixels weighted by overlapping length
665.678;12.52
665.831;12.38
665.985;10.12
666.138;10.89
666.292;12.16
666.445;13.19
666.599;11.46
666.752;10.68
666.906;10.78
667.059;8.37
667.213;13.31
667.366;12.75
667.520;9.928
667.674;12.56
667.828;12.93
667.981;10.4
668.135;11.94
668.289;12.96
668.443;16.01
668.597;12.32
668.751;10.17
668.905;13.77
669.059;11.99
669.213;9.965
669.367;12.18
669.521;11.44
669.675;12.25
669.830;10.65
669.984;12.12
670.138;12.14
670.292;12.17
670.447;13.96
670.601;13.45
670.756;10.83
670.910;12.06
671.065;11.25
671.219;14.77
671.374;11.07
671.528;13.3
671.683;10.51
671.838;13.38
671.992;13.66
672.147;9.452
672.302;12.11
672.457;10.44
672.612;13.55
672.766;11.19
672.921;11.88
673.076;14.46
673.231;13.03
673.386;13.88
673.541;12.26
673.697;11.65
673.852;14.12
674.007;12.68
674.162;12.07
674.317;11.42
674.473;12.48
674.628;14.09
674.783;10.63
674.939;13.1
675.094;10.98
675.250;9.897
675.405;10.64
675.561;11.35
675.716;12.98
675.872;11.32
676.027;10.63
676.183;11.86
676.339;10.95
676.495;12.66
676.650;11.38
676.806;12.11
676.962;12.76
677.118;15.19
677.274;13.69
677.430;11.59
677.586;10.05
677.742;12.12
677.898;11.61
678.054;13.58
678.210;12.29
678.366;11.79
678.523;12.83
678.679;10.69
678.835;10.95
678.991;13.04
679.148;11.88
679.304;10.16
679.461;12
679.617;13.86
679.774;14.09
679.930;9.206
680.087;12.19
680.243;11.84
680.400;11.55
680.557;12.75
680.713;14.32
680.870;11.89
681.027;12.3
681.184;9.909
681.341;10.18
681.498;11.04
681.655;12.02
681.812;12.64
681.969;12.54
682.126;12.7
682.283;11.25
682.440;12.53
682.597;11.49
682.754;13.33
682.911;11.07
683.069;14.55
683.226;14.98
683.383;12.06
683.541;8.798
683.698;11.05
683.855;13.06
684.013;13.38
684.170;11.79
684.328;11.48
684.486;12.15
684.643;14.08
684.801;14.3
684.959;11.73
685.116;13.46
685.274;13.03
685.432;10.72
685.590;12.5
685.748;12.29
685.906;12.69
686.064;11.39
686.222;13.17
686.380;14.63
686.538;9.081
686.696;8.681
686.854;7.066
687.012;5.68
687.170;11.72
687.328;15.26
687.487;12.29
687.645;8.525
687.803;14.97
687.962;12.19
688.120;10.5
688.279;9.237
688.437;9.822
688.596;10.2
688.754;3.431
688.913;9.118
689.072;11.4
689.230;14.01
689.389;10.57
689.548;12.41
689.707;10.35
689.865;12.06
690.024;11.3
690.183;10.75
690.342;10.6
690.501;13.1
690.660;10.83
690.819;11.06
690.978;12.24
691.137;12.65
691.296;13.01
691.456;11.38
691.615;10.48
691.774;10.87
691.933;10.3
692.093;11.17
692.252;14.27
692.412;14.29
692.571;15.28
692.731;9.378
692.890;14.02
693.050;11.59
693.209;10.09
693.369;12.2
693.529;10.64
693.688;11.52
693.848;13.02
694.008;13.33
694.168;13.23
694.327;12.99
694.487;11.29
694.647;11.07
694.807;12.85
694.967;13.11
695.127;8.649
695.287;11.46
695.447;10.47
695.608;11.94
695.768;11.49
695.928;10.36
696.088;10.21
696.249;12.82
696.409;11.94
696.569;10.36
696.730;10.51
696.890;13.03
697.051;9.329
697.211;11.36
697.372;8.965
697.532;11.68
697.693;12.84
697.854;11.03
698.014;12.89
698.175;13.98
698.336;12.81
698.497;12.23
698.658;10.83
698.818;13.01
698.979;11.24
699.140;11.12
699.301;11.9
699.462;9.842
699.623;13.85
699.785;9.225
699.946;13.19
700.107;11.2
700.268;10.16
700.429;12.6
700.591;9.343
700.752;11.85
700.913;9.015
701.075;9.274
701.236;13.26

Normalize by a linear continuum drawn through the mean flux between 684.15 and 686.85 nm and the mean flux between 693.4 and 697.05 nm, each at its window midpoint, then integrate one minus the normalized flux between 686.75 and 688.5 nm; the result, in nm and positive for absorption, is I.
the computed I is 0.192 nm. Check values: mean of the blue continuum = 12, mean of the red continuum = 11.6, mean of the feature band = 10.6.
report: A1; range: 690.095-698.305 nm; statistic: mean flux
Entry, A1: 11.7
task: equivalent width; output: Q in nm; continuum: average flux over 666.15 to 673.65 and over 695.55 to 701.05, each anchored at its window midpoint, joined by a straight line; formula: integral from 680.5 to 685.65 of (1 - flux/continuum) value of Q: -0.22 nm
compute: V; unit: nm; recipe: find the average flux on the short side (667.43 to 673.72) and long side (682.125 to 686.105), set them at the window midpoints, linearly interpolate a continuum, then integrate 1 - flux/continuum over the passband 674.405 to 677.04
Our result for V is 0.111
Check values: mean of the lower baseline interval 12.2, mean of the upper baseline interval 12.4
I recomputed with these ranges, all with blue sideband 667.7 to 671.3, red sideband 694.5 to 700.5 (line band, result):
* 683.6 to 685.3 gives -0.11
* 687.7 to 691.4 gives 0.19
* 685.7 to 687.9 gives 0.10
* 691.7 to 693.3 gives -0.07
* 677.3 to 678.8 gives 0.02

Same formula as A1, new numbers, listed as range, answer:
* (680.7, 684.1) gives 12.1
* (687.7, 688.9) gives 9.97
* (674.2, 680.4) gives 11.9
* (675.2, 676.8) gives 11.4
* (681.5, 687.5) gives 12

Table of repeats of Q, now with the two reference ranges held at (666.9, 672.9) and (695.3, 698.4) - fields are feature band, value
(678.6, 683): -0.04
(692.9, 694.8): -0.08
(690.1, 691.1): 0.01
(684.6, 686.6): -0.15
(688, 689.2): 0.23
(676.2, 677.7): -0.05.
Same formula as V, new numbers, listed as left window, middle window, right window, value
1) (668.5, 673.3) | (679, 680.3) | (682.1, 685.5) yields 0.04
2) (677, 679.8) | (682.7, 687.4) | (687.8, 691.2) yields -0.20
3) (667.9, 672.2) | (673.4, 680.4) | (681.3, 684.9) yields 0.12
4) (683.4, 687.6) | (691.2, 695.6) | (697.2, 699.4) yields -0.05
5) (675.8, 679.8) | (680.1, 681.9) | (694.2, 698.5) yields 0.02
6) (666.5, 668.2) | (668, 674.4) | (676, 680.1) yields -0.36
